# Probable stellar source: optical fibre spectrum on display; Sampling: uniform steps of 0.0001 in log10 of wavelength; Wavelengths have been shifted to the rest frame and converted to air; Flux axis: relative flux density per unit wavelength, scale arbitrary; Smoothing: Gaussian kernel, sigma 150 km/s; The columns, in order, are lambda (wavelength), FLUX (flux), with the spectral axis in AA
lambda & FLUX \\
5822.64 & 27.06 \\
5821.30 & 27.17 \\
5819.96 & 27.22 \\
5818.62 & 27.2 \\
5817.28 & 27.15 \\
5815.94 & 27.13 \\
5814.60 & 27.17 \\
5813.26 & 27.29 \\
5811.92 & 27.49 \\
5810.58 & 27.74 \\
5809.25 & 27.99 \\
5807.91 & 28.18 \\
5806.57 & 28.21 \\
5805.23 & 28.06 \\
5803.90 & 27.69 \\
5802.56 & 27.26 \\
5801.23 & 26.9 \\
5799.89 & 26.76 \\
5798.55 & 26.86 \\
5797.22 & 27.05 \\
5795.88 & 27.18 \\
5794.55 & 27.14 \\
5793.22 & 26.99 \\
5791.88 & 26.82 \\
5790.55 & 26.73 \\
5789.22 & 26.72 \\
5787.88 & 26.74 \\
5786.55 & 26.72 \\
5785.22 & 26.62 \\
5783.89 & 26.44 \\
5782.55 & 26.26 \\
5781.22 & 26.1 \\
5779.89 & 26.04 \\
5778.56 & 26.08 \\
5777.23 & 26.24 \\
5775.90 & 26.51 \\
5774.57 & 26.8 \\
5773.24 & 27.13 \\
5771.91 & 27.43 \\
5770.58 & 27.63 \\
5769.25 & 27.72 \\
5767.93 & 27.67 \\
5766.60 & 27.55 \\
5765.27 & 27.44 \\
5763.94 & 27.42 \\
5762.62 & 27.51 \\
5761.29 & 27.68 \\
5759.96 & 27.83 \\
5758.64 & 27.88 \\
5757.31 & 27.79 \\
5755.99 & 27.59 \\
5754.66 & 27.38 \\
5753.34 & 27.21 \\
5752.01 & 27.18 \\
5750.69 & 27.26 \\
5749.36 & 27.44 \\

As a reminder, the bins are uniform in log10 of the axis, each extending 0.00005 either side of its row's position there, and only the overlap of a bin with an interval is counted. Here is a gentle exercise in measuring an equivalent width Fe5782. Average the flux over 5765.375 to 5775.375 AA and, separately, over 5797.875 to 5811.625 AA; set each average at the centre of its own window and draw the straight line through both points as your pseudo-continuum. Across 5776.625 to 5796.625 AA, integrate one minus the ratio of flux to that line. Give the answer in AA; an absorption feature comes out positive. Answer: 0.6 AA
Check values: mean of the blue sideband 27.4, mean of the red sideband 27.6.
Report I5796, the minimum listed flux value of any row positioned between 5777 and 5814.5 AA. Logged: 26.04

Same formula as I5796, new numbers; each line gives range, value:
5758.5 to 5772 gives 27.42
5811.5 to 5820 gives 27.13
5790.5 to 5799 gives 26.73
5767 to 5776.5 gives 26.51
